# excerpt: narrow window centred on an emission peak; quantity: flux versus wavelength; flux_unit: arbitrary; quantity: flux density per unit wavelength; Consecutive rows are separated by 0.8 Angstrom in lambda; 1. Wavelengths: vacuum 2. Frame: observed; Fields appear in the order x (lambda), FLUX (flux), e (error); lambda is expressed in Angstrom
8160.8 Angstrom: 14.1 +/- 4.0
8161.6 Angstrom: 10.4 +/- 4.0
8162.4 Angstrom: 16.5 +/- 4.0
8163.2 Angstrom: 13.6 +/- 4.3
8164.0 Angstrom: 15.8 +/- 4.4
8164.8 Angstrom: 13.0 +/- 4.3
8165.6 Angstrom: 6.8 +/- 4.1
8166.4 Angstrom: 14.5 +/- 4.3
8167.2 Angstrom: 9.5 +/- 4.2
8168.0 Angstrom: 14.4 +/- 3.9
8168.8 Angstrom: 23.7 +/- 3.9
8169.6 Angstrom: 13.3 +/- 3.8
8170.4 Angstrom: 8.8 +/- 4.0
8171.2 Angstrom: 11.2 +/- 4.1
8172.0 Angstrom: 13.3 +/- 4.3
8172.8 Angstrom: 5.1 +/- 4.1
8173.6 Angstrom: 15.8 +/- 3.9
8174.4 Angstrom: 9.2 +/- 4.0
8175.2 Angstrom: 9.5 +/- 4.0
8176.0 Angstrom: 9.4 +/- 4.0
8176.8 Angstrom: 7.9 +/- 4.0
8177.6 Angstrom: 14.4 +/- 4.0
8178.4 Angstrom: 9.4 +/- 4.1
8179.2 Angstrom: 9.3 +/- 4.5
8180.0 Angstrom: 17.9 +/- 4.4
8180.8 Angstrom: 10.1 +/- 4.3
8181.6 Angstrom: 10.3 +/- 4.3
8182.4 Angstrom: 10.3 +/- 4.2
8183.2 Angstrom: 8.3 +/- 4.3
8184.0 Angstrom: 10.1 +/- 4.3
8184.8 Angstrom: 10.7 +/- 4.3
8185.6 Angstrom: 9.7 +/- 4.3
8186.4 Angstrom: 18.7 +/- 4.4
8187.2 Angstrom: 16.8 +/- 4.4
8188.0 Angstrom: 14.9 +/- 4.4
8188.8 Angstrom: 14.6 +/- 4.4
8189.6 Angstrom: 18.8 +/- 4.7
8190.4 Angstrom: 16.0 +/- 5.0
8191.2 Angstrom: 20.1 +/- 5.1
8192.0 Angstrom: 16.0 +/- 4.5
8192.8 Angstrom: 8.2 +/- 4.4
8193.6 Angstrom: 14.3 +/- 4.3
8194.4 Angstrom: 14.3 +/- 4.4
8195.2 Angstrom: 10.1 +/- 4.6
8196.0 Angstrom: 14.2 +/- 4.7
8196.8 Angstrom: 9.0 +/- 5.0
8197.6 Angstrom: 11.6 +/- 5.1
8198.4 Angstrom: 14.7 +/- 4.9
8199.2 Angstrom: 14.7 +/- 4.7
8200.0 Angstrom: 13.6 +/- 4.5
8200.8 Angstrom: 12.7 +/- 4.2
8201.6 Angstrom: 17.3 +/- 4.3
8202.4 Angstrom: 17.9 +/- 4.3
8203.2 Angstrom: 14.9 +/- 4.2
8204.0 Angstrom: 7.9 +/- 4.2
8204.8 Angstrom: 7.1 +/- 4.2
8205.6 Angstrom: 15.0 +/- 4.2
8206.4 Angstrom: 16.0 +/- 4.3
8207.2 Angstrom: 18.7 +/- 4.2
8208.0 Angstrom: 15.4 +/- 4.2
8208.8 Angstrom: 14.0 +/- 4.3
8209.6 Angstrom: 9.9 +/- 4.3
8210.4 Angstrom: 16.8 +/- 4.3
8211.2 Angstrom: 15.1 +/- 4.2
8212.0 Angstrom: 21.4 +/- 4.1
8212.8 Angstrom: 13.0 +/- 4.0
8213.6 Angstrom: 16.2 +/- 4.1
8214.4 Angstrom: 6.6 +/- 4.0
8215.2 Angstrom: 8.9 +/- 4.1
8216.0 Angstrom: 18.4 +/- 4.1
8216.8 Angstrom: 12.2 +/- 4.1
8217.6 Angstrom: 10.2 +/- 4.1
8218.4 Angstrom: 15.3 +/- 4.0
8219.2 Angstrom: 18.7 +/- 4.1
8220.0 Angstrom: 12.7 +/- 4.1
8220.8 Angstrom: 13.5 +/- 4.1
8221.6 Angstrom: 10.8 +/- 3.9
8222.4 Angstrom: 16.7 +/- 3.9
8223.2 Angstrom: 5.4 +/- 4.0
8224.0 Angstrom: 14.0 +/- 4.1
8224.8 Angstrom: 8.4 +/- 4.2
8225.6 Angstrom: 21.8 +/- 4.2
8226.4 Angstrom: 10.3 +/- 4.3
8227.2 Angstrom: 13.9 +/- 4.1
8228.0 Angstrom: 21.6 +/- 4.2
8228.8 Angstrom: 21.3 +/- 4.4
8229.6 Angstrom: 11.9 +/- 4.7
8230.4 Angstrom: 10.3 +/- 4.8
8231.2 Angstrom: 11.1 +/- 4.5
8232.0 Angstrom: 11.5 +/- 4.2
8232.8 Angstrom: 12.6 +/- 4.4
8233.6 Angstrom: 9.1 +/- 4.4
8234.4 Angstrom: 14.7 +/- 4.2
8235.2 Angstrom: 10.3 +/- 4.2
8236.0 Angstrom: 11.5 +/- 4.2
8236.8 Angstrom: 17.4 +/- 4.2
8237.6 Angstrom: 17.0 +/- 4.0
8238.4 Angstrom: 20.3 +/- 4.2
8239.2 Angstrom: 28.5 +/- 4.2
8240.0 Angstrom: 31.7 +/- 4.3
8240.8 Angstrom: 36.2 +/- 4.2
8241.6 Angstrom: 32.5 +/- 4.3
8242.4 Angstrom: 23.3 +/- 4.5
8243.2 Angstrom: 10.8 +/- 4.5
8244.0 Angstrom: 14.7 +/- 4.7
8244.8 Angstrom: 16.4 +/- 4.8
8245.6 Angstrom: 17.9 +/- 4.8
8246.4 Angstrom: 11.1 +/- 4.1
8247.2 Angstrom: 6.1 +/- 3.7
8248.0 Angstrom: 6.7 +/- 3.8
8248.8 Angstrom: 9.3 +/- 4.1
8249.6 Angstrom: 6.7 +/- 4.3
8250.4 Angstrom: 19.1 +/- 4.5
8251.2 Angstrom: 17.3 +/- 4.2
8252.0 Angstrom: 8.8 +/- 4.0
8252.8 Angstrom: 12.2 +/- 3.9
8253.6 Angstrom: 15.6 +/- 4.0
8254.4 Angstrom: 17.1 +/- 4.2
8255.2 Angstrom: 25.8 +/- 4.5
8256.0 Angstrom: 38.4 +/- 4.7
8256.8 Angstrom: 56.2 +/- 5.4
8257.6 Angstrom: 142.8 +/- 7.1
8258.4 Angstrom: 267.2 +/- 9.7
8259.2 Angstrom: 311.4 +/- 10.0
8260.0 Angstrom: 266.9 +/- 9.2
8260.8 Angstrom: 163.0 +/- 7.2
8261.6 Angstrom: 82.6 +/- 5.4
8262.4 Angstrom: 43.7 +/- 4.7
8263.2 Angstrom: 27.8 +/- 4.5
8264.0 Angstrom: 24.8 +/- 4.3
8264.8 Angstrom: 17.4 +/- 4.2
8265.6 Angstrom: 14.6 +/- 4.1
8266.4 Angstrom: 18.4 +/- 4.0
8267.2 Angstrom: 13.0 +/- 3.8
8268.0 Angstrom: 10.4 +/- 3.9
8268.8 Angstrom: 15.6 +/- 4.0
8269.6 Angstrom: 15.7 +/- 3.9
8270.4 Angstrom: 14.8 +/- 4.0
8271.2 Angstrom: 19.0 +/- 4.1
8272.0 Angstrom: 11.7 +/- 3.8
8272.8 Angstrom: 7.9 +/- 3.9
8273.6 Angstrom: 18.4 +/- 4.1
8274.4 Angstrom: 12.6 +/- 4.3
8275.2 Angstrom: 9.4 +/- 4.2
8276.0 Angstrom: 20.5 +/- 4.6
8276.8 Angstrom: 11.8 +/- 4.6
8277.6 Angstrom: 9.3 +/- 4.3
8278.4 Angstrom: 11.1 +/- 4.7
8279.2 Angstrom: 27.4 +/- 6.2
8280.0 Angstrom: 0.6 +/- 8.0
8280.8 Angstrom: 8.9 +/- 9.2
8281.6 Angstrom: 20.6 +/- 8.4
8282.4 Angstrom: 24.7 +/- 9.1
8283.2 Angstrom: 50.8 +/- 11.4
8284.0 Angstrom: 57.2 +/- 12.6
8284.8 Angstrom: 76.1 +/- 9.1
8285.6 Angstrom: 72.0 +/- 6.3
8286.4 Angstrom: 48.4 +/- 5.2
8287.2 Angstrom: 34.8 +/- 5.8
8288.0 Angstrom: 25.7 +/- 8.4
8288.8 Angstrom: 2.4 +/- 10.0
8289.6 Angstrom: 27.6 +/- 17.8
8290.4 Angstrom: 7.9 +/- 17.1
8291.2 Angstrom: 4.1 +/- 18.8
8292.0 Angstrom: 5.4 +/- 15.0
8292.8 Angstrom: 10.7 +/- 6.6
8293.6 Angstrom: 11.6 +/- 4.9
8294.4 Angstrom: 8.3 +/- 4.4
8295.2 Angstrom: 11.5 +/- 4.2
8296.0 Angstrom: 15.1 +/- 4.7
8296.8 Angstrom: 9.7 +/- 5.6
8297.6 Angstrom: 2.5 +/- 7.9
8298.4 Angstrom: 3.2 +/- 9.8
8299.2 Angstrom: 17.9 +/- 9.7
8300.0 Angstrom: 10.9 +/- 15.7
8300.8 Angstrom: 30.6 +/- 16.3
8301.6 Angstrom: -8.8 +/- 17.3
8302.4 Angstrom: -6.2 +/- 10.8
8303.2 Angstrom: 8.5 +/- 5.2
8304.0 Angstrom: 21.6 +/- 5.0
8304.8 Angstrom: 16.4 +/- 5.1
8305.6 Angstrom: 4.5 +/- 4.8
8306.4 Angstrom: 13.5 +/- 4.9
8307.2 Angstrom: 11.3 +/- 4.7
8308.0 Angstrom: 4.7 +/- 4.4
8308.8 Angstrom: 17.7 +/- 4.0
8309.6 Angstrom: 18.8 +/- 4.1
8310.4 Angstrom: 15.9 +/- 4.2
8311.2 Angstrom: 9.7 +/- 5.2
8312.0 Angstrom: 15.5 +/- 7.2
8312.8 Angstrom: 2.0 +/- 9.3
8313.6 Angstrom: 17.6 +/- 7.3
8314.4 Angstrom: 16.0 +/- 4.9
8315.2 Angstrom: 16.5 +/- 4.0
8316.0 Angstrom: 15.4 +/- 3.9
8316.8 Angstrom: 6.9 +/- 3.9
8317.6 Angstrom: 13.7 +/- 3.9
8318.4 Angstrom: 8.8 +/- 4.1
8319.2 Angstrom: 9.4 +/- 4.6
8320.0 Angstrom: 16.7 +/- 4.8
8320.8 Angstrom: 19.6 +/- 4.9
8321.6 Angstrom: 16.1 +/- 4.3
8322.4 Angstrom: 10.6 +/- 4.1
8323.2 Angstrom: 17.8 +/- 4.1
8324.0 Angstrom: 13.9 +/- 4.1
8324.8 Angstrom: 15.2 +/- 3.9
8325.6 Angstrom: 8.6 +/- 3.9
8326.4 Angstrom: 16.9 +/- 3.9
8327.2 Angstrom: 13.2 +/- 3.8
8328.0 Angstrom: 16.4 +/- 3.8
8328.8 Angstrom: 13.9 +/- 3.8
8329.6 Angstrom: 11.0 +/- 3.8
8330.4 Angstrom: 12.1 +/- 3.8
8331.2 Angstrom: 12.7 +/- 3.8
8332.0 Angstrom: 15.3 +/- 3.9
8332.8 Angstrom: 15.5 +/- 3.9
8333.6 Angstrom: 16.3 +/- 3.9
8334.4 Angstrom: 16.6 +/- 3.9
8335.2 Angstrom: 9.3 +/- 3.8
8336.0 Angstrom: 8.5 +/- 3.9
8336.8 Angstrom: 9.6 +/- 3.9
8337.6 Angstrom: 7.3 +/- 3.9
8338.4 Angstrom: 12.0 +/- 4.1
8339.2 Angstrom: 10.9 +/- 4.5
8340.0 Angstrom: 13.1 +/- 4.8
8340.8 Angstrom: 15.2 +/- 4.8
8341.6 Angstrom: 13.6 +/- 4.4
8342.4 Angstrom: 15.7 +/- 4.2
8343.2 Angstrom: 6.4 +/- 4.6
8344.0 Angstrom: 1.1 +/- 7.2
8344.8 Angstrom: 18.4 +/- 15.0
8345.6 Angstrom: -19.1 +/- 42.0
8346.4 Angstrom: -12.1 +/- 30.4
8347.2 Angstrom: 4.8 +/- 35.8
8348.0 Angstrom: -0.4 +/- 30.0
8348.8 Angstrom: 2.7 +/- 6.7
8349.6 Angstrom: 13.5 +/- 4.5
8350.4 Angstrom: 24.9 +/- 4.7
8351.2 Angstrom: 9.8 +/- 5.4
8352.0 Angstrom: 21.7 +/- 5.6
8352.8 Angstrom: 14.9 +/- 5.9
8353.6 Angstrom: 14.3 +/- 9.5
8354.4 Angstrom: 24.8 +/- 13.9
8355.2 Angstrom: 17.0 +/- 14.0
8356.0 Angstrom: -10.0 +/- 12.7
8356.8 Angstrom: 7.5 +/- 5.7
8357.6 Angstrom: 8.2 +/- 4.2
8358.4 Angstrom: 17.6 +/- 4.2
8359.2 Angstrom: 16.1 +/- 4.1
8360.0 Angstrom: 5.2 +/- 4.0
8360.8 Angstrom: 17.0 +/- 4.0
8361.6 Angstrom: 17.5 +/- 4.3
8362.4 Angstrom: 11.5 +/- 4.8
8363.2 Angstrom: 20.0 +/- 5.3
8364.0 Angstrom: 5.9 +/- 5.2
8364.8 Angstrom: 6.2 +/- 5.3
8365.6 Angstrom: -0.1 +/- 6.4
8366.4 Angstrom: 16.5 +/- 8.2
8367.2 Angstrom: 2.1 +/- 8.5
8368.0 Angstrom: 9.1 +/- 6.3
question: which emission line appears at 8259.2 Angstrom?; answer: Halpha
